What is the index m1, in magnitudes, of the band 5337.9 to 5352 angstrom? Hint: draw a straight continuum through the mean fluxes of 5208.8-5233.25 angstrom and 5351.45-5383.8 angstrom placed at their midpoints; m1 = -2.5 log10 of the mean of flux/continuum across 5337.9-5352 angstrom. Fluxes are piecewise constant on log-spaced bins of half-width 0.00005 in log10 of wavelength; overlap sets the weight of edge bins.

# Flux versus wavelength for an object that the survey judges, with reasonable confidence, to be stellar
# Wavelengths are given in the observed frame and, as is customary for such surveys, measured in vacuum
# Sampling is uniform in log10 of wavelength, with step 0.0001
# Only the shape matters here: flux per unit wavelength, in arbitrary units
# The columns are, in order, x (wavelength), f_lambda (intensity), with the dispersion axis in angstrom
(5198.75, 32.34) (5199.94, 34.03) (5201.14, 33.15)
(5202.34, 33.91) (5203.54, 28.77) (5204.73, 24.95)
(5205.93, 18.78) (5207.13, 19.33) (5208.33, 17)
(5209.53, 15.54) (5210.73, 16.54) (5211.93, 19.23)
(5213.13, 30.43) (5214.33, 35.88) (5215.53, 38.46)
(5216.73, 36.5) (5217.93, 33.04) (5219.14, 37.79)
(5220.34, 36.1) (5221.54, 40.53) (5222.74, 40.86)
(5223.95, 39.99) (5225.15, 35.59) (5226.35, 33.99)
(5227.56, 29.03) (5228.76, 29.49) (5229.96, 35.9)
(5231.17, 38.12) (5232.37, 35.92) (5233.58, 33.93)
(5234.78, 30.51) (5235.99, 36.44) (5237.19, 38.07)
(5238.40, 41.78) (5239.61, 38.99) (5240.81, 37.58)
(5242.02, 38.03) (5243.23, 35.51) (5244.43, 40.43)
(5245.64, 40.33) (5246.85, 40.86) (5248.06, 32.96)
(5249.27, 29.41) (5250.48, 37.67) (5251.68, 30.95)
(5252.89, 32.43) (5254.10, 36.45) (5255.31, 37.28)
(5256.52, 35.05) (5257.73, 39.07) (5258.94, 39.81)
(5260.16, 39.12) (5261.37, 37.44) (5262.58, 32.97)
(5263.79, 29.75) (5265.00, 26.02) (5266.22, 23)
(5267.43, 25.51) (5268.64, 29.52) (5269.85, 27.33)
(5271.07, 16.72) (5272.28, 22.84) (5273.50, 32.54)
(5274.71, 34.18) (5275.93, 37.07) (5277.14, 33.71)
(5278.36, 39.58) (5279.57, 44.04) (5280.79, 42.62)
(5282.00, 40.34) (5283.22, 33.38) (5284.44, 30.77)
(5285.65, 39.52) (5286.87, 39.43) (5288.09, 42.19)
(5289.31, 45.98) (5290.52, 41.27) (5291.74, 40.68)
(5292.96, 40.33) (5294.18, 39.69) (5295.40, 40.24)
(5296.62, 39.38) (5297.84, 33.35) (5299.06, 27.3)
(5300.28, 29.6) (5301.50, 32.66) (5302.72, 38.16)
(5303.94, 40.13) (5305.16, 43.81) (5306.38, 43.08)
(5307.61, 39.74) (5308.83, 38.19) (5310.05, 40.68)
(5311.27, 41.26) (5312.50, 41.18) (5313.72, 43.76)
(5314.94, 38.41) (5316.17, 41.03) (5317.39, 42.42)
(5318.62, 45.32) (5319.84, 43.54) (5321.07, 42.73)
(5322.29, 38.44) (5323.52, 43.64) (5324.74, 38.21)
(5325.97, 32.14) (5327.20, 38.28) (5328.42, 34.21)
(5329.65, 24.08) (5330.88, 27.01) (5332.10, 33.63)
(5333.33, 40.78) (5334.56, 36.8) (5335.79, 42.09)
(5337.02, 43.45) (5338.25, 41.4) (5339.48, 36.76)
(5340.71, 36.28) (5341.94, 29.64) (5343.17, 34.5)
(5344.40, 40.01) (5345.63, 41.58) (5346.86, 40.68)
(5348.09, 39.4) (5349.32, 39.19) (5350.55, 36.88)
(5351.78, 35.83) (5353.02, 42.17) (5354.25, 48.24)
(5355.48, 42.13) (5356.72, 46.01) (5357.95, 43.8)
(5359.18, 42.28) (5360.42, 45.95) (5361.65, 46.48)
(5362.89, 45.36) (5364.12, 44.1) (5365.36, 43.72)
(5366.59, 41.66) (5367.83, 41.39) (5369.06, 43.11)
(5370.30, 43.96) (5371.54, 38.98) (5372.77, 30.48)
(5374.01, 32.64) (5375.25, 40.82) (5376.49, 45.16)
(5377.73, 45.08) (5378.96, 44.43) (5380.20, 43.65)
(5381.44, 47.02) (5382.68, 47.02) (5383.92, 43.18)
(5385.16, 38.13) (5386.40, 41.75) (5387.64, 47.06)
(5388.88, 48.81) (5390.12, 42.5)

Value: 0.10 mag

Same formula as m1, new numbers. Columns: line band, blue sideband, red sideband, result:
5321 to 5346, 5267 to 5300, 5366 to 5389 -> 0.066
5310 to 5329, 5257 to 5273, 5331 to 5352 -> -0.135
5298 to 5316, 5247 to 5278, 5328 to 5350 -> -0.104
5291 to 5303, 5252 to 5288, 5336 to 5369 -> 0.002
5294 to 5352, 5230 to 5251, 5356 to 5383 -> 0.069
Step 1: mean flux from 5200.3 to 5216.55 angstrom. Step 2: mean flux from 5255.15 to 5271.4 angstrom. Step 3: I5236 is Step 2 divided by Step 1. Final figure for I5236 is 1.21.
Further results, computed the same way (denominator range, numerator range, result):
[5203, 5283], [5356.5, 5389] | 1.30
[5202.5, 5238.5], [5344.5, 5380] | 1.33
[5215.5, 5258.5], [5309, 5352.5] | 1.06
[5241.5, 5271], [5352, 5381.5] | 1.27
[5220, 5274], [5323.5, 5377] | 1.15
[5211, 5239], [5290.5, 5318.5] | 1.12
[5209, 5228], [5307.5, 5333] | 1.18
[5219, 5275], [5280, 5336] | 1.12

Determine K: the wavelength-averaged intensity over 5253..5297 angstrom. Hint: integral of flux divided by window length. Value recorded 35.4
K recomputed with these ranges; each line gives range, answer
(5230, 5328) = 36.8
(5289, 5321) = 39.7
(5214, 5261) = 36.4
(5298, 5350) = 38.2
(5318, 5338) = 37.8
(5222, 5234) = 35.4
